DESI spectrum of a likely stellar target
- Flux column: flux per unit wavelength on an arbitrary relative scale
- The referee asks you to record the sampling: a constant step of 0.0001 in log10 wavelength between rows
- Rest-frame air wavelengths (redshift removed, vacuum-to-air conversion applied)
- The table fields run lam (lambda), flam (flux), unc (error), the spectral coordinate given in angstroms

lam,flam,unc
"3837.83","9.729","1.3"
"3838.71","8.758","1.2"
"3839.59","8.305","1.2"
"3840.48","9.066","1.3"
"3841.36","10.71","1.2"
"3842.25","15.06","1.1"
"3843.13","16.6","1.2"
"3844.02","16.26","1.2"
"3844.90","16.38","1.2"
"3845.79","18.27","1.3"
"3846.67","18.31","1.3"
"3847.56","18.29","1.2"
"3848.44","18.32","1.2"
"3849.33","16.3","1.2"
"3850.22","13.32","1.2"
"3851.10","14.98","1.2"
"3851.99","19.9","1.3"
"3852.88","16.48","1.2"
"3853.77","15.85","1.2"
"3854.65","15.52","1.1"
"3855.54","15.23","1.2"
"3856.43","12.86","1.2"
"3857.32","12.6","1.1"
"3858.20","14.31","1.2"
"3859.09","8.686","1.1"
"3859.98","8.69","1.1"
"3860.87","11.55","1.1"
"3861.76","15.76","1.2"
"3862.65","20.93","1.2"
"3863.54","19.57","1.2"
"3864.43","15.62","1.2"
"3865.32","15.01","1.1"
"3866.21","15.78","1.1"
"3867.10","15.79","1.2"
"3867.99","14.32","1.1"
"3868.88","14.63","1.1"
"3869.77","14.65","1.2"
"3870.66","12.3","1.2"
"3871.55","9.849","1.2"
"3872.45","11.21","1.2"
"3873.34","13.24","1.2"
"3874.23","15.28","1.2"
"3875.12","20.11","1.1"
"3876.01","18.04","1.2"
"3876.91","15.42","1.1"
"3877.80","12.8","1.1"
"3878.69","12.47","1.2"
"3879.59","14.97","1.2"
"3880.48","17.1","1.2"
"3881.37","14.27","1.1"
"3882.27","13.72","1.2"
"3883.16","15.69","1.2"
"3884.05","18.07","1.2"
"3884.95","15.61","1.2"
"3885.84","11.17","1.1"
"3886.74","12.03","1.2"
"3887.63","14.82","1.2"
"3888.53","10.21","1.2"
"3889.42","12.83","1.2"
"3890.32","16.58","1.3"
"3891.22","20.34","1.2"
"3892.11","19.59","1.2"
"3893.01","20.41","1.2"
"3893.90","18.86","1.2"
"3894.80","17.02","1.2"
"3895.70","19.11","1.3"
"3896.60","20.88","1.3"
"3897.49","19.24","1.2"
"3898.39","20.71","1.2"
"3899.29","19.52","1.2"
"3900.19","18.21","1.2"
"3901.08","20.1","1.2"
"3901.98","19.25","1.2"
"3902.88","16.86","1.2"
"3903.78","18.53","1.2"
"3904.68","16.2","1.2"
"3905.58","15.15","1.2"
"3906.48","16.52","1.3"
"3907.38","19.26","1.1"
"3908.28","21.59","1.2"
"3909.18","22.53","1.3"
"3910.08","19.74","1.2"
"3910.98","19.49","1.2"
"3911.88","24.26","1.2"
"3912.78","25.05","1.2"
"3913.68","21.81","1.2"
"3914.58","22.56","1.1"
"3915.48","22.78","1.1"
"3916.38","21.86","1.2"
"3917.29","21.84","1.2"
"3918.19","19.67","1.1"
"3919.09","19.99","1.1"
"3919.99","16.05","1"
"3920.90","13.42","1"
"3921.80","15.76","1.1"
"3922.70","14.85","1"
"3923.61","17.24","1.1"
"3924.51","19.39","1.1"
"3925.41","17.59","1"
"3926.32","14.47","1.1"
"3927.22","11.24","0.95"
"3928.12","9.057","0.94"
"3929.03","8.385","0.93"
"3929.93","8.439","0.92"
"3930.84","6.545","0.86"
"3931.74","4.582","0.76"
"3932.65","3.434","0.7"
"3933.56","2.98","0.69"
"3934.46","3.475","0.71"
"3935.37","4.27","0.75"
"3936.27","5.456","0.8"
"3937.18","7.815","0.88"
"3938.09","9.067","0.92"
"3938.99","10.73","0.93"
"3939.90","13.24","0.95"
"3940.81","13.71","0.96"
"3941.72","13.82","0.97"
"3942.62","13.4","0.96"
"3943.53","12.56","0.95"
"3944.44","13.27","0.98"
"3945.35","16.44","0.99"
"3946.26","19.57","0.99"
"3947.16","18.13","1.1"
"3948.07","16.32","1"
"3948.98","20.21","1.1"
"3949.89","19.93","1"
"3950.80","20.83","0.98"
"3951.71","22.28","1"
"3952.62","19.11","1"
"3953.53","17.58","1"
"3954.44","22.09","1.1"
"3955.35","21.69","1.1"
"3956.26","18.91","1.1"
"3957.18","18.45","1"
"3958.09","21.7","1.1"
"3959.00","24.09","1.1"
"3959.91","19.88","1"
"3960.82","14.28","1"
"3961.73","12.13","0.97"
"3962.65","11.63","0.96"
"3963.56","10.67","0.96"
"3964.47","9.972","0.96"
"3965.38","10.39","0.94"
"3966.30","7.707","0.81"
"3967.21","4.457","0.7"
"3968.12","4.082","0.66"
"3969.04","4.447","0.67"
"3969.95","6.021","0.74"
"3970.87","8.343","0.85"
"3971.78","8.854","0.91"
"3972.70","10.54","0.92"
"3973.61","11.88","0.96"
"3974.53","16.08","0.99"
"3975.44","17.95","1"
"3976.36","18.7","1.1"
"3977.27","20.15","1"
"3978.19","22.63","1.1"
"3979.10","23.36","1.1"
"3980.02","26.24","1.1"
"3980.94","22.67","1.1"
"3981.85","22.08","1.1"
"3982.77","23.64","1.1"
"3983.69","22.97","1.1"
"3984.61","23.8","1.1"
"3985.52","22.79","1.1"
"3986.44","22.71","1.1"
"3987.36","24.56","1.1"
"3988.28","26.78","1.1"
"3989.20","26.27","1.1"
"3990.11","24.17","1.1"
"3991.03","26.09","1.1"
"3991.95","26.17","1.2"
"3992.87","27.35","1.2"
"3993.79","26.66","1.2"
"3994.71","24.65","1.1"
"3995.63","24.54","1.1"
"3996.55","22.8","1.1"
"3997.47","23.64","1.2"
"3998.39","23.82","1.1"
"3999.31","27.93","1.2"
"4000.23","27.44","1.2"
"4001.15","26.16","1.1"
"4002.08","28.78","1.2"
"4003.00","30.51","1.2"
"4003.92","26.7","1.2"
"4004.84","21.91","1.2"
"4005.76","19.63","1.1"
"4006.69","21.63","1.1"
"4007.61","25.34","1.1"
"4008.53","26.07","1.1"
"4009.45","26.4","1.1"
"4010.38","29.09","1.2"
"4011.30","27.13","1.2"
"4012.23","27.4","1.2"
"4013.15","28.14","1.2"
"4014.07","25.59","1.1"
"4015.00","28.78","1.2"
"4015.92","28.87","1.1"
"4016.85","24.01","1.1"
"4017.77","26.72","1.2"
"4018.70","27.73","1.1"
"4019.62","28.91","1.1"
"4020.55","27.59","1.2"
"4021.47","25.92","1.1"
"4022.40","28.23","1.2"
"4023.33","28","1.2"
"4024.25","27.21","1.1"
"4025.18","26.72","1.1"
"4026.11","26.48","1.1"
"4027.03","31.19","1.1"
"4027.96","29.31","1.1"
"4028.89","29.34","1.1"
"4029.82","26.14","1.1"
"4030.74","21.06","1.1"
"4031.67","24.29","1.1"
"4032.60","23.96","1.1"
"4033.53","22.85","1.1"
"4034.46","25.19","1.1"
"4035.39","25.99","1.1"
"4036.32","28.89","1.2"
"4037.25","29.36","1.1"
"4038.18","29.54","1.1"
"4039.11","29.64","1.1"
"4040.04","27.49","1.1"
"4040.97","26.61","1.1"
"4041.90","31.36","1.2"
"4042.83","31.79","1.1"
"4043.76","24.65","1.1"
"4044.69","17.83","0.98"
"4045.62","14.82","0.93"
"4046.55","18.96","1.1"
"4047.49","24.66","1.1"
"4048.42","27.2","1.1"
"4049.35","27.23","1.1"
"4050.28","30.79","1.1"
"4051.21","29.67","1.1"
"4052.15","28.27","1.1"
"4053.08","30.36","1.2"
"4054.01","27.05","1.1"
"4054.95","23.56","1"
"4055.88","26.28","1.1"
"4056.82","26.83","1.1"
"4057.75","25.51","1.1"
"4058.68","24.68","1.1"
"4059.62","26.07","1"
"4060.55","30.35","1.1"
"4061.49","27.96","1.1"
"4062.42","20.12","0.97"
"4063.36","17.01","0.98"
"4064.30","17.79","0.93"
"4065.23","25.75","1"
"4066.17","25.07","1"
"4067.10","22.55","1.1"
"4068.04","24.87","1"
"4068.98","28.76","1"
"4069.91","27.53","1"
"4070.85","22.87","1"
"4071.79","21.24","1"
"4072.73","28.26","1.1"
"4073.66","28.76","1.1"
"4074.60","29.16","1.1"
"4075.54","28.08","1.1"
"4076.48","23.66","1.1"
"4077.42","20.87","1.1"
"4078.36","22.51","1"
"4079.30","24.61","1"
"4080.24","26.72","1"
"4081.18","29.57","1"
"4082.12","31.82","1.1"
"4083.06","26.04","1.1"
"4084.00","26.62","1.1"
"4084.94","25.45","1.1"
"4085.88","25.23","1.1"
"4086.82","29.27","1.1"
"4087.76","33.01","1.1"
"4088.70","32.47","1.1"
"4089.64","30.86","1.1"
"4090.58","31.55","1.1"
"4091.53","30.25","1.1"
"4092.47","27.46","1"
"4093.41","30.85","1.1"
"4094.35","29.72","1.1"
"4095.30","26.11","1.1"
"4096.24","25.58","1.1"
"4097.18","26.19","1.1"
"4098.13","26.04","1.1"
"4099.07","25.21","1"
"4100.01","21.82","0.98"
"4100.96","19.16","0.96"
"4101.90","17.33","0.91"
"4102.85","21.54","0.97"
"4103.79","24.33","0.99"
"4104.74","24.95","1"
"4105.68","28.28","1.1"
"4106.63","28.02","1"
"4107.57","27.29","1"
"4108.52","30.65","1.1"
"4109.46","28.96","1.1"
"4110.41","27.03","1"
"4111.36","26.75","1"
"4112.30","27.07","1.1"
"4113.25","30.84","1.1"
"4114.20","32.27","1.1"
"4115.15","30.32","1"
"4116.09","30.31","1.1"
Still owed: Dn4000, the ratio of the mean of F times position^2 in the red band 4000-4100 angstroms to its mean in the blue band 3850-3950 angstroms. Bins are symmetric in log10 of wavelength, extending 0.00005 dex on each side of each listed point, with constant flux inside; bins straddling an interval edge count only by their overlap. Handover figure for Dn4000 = 1.86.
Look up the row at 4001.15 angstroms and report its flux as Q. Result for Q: 26.16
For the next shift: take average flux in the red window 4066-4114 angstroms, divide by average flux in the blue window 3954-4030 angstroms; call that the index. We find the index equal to 1.21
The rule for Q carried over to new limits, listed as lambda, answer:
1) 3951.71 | 22.28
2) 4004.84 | 21.91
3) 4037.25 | 29.36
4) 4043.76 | 24.65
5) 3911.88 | 24.26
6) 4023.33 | 28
